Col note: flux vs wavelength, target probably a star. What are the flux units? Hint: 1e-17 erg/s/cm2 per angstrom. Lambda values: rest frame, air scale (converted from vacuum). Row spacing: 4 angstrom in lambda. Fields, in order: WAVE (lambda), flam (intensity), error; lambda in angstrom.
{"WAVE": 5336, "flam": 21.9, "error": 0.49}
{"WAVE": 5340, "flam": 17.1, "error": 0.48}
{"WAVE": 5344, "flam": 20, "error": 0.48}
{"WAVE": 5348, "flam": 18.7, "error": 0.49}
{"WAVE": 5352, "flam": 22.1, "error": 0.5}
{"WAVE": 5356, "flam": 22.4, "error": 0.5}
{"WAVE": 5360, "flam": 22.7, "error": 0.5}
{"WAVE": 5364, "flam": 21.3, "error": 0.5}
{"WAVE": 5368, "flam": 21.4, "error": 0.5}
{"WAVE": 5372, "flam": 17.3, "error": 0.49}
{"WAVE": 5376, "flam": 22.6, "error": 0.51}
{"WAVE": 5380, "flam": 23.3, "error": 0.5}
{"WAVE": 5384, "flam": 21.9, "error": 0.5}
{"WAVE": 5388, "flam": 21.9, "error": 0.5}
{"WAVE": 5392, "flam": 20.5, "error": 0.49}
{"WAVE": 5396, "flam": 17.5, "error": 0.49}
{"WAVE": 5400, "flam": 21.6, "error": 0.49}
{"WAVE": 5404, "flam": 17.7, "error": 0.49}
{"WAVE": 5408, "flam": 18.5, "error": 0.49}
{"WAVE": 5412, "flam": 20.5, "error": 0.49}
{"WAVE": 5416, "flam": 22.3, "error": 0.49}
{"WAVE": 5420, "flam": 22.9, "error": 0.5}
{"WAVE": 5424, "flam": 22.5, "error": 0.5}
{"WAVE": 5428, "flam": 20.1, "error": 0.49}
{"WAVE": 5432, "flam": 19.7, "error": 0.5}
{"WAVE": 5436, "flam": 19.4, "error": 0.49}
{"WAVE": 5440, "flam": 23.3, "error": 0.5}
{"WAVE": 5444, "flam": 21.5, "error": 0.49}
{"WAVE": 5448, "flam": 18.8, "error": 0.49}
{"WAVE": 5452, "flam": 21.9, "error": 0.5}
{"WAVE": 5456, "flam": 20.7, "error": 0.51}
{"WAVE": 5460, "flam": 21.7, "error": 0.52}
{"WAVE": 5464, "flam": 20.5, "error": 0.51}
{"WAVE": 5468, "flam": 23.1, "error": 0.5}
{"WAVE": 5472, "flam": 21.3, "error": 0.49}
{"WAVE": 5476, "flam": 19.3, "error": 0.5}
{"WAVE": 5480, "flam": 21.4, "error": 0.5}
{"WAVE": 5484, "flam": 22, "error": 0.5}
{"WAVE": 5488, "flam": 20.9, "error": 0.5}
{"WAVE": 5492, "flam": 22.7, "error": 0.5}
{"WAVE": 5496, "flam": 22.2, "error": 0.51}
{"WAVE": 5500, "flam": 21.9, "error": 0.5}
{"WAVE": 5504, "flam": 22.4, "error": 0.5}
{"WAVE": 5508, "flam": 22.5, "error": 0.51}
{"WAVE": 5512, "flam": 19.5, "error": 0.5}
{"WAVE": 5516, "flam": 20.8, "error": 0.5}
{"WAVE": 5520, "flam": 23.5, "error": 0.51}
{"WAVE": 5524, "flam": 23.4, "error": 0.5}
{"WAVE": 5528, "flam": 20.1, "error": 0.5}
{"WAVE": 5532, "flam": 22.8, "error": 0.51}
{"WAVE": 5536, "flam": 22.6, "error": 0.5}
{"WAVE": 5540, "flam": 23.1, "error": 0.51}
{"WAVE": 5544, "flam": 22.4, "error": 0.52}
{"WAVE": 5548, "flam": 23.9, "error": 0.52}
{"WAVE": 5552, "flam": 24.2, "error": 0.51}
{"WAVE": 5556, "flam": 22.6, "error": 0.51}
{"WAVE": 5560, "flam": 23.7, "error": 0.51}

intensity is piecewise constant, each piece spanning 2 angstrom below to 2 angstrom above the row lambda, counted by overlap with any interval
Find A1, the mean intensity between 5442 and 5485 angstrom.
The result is 21.1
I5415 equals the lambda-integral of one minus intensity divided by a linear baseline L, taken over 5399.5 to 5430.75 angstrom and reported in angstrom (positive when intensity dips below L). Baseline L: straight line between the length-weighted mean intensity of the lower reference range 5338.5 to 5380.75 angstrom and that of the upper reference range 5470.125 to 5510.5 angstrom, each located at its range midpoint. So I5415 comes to 0.7 angstrom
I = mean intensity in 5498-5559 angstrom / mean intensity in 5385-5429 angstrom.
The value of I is 1.09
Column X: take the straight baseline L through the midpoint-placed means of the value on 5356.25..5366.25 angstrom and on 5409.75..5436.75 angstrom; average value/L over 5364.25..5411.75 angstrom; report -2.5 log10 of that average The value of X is 0.06 mag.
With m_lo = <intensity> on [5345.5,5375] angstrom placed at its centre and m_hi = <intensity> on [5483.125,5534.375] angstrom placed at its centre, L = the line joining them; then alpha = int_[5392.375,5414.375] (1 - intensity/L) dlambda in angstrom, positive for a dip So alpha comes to 1.9 angstrom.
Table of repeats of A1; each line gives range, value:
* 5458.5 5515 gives 21.5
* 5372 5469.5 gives 20.9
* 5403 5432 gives 20.7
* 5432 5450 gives 20.6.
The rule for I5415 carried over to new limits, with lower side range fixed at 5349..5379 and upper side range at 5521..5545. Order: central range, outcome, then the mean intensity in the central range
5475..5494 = 0.7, 21.4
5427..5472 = 1.9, 21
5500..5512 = 0.2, 21.9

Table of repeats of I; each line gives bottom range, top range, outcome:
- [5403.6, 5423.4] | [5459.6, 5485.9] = 1.03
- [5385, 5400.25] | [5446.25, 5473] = 1.04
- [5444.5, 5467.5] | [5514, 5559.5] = 1.09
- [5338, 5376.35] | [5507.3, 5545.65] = 1.08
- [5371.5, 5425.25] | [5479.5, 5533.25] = 1.05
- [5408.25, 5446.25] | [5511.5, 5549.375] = 1.05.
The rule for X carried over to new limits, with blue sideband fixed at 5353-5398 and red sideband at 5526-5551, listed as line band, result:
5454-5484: 0.04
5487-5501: 0.01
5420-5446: 0.02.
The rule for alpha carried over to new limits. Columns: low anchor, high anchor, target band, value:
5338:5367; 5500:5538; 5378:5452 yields 1.2 angstrom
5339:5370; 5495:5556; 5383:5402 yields 0.5 angstrom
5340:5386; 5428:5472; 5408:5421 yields -0.2 angstrom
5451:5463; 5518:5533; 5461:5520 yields 0.9 angstrom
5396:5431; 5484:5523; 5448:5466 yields 0.2 angstrom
